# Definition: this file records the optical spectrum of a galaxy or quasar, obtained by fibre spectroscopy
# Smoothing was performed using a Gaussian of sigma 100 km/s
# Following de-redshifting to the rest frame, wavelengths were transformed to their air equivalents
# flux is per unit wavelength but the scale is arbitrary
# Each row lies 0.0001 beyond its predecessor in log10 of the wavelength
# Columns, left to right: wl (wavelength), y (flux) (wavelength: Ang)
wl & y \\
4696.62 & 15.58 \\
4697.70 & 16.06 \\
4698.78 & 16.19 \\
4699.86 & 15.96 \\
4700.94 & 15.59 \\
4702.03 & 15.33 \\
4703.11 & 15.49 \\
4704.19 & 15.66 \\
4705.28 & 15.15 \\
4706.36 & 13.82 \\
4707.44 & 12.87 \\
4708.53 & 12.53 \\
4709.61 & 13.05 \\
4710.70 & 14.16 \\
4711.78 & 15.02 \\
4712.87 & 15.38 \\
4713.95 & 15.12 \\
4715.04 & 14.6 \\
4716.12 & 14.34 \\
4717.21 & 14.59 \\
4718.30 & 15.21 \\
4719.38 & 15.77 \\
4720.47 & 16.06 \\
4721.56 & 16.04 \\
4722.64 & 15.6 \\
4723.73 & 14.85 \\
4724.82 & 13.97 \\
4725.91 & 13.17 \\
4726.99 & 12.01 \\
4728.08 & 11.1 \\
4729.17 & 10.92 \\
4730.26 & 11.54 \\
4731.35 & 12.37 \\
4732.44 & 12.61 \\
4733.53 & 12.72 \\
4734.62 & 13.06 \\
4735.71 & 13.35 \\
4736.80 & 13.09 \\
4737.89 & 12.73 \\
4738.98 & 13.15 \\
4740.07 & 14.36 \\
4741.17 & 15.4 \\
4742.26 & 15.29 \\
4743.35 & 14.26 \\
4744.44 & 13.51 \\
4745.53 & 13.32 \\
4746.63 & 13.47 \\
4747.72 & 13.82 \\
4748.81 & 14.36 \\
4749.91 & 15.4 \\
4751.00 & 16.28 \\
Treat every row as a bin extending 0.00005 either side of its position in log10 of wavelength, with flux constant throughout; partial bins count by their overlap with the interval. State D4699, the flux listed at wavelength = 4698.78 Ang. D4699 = 16.19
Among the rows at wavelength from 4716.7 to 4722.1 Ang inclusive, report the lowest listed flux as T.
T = 14.59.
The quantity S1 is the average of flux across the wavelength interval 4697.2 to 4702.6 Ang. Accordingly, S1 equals 15.8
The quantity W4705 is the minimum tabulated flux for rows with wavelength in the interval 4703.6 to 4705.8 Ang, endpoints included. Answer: 15.15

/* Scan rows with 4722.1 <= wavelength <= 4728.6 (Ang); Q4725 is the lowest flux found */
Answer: 11.1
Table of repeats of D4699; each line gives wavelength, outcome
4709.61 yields 13.05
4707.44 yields 12.87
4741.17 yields 15.4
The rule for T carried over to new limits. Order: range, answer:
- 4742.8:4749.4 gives 13.32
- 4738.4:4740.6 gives 13.15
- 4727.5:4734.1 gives 10.92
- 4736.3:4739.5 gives 12.73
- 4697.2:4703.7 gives 15.33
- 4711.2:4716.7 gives 14.34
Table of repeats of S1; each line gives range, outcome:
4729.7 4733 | 12.2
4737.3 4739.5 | 13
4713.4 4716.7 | 14.7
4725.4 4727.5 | 12.6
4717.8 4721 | 15.7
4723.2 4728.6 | 13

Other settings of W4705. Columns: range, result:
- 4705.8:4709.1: 12.53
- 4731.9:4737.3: 12.61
